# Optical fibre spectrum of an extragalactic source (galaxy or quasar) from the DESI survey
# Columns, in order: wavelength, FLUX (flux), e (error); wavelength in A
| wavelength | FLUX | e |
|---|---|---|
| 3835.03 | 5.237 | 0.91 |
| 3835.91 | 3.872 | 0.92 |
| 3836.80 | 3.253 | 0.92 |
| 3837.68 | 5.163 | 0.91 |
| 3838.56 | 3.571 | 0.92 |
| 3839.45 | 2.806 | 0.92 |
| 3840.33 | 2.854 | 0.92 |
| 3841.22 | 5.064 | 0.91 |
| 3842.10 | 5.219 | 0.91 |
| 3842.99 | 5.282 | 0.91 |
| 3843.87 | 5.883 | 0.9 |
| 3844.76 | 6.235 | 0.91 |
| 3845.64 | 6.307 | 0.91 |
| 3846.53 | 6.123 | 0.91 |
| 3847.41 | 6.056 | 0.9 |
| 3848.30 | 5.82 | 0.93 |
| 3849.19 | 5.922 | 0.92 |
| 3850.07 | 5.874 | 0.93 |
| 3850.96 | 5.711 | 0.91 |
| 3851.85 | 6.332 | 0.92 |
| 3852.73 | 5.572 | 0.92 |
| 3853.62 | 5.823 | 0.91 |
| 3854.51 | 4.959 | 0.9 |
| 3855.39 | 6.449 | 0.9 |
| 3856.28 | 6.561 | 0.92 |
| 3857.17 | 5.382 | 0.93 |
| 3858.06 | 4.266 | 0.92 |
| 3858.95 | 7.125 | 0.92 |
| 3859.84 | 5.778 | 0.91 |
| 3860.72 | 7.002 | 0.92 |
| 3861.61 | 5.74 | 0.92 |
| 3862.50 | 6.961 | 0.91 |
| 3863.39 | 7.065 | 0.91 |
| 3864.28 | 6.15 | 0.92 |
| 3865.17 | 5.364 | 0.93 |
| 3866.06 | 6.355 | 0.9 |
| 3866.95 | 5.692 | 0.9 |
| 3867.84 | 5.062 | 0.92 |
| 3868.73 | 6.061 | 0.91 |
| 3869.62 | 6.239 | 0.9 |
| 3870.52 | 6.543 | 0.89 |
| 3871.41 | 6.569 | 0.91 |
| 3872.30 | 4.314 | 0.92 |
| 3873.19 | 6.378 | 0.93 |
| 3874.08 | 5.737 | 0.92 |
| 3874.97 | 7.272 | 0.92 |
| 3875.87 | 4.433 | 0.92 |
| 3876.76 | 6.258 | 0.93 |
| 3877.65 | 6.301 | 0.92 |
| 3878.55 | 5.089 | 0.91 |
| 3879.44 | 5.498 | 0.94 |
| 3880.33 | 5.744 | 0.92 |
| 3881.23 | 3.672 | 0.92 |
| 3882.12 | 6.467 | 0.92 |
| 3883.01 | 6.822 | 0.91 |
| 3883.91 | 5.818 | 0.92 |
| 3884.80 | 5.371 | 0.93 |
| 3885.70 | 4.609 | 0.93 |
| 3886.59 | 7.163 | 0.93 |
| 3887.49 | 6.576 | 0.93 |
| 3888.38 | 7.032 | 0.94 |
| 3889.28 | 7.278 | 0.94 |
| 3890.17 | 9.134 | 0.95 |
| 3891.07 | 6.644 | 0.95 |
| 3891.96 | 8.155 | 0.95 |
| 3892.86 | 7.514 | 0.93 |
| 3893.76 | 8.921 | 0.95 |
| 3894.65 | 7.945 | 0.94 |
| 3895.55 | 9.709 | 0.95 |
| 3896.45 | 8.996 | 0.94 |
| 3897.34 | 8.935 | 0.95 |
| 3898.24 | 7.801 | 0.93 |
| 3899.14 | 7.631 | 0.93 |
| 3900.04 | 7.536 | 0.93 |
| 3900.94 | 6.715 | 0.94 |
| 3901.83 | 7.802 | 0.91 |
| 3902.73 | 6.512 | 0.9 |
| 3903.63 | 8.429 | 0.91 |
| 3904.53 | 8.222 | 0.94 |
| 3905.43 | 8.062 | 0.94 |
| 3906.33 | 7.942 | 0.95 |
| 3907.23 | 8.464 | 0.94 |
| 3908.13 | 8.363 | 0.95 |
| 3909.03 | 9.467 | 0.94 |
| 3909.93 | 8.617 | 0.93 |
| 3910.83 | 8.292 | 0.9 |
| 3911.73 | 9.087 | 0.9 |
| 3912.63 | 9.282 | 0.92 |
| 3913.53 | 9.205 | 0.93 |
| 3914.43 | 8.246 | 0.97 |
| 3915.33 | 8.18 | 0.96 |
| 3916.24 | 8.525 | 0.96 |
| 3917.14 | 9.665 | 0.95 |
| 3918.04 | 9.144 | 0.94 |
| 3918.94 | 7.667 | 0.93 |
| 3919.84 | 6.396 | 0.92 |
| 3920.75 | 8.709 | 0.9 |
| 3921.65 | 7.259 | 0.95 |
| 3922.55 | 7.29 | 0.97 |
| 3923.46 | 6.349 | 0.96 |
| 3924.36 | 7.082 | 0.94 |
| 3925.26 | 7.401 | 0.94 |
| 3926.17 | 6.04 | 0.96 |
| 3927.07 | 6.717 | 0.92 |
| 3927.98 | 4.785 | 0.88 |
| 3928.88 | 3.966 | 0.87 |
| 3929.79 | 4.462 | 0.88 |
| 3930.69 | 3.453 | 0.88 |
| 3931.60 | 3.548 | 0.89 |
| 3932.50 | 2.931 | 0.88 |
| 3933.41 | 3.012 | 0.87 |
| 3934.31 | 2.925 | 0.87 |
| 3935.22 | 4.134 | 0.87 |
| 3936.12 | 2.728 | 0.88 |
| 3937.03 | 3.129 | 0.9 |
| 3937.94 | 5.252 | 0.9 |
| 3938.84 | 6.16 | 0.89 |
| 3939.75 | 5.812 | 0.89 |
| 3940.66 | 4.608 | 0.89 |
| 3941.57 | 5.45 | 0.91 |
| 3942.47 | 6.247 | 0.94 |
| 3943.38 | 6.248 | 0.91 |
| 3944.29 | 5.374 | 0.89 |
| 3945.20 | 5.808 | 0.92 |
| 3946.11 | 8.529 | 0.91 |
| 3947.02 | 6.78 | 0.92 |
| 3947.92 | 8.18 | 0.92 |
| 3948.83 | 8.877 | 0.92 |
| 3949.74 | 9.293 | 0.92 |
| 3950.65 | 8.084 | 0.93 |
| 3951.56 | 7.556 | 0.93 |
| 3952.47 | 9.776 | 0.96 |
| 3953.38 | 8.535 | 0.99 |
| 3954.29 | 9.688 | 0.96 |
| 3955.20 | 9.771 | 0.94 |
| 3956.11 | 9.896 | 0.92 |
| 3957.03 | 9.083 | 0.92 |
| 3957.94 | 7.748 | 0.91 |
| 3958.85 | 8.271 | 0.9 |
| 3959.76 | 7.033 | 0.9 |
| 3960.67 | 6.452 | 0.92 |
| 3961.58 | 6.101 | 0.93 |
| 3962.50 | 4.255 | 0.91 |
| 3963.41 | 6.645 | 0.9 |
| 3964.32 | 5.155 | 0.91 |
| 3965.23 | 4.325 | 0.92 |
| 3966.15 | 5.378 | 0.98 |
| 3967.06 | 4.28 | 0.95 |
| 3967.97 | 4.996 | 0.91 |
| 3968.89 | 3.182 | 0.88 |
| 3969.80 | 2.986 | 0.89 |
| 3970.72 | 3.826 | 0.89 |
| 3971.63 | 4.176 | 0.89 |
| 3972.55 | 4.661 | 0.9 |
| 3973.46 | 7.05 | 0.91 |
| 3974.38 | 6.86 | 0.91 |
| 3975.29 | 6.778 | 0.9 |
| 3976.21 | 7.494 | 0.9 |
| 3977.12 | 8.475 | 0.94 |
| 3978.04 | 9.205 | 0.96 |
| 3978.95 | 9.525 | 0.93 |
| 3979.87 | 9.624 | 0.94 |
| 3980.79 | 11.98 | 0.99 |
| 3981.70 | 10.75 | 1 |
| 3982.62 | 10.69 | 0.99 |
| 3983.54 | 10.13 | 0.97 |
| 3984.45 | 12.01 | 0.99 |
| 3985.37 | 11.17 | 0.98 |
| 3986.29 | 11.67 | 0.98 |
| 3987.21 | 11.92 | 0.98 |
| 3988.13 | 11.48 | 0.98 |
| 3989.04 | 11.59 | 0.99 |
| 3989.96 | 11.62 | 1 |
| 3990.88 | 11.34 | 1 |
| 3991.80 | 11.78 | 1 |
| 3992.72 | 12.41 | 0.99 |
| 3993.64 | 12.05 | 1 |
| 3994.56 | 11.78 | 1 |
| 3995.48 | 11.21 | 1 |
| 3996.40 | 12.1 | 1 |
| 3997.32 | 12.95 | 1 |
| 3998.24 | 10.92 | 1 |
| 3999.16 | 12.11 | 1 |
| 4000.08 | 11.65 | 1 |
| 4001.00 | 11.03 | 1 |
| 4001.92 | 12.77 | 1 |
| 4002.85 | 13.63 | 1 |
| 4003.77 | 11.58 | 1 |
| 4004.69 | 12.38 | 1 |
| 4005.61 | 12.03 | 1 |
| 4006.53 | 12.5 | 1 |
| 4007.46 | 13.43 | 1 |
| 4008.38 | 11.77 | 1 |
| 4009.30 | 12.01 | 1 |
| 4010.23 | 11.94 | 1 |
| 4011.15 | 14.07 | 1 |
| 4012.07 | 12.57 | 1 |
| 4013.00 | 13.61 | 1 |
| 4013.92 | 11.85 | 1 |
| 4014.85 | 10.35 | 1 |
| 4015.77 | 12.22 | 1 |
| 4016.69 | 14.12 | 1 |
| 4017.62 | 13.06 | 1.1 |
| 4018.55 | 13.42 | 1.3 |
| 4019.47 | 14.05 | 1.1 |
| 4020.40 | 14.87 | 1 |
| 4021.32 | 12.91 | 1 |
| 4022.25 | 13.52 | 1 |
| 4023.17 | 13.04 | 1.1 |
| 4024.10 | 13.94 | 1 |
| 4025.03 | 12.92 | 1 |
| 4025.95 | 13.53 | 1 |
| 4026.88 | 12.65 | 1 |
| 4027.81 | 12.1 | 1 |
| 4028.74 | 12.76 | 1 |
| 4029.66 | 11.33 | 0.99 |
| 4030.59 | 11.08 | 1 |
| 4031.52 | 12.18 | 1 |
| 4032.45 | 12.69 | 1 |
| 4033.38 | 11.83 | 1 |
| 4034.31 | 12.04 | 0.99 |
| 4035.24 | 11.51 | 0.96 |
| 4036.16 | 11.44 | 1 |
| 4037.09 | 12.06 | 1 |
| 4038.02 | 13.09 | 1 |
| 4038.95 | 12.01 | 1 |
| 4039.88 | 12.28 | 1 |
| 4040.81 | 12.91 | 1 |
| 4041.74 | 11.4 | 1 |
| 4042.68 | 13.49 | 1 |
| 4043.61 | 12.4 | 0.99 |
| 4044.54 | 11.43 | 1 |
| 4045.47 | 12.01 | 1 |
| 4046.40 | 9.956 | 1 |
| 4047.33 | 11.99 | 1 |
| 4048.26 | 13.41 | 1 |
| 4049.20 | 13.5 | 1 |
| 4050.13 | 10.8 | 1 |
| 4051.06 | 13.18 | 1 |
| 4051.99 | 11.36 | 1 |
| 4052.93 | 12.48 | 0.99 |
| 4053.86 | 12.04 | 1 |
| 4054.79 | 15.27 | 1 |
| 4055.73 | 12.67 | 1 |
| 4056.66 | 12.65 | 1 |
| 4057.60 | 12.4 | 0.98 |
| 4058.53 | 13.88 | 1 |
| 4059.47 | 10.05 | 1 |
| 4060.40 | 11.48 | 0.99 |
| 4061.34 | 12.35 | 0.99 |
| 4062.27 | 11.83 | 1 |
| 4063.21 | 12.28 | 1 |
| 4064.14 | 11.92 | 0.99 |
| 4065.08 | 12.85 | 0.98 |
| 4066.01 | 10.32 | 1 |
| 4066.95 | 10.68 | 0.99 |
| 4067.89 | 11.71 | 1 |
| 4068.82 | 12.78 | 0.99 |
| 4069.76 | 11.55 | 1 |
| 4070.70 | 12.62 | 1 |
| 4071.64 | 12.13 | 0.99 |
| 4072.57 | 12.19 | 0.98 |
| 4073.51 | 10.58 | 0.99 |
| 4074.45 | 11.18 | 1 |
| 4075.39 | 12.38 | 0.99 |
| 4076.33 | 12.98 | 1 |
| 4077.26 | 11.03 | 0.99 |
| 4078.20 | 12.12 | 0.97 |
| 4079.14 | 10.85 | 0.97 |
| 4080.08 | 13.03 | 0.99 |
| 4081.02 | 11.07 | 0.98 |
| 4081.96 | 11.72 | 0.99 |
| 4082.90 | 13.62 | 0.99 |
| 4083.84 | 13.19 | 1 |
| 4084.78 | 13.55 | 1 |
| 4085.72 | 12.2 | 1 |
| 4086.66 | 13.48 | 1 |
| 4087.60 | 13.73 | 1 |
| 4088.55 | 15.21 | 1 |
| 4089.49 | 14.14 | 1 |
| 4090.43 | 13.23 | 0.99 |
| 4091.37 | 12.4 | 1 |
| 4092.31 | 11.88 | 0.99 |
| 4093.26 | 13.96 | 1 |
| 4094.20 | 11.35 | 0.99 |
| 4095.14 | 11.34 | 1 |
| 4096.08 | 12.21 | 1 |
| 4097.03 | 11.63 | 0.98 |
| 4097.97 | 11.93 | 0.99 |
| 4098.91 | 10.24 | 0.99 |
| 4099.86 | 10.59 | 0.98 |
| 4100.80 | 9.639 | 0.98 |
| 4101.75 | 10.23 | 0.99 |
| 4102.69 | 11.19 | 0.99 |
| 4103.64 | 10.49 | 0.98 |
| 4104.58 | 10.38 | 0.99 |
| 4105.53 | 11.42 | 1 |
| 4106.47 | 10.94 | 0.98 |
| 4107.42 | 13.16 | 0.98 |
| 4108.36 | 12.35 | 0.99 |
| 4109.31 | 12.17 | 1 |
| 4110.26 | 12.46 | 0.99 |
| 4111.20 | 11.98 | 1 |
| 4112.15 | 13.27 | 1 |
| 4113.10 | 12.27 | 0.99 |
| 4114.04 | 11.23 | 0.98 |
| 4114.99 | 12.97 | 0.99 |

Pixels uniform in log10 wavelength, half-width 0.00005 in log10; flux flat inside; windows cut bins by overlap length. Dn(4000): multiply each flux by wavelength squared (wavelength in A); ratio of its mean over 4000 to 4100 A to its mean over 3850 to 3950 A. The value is 2.02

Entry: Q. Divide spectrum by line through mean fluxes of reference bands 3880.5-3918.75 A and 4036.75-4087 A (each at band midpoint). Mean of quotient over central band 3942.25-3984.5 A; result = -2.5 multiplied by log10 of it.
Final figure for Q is 0.28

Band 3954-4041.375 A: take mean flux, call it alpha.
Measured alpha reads 10.6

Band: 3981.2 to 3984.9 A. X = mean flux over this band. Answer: 10.9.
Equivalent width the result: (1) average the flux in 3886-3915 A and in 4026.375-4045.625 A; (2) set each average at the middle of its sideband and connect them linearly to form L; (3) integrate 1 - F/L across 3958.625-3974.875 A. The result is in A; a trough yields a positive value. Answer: 7.73 A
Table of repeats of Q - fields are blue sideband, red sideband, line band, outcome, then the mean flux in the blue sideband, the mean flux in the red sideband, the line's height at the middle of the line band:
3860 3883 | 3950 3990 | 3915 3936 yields 0.17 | 5.94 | 7.97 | 7.05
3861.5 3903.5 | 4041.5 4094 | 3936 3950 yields 0.35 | 6.65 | 12.3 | 8.51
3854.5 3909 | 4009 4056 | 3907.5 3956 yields 0.25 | 6.74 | 12.5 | 8.66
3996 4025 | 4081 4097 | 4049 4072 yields 0.05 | 12.7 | 12.9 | 12.8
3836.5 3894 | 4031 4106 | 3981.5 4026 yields -0.21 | 5.91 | 12.1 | 10.1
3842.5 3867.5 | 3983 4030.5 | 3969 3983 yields 0.43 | 5.99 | 12.3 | 11.1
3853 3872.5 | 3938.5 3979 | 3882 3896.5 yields -0.17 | 5.99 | 6.74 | 6.2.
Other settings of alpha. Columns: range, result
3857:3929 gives 7.04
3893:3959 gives 7.21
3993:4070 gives 12.3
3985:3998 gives 11.8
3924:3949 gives 5.3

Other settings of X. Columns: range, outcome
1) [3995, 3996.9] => 11.7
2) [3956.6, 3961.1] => 7.73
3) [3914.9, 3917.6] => 8.78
